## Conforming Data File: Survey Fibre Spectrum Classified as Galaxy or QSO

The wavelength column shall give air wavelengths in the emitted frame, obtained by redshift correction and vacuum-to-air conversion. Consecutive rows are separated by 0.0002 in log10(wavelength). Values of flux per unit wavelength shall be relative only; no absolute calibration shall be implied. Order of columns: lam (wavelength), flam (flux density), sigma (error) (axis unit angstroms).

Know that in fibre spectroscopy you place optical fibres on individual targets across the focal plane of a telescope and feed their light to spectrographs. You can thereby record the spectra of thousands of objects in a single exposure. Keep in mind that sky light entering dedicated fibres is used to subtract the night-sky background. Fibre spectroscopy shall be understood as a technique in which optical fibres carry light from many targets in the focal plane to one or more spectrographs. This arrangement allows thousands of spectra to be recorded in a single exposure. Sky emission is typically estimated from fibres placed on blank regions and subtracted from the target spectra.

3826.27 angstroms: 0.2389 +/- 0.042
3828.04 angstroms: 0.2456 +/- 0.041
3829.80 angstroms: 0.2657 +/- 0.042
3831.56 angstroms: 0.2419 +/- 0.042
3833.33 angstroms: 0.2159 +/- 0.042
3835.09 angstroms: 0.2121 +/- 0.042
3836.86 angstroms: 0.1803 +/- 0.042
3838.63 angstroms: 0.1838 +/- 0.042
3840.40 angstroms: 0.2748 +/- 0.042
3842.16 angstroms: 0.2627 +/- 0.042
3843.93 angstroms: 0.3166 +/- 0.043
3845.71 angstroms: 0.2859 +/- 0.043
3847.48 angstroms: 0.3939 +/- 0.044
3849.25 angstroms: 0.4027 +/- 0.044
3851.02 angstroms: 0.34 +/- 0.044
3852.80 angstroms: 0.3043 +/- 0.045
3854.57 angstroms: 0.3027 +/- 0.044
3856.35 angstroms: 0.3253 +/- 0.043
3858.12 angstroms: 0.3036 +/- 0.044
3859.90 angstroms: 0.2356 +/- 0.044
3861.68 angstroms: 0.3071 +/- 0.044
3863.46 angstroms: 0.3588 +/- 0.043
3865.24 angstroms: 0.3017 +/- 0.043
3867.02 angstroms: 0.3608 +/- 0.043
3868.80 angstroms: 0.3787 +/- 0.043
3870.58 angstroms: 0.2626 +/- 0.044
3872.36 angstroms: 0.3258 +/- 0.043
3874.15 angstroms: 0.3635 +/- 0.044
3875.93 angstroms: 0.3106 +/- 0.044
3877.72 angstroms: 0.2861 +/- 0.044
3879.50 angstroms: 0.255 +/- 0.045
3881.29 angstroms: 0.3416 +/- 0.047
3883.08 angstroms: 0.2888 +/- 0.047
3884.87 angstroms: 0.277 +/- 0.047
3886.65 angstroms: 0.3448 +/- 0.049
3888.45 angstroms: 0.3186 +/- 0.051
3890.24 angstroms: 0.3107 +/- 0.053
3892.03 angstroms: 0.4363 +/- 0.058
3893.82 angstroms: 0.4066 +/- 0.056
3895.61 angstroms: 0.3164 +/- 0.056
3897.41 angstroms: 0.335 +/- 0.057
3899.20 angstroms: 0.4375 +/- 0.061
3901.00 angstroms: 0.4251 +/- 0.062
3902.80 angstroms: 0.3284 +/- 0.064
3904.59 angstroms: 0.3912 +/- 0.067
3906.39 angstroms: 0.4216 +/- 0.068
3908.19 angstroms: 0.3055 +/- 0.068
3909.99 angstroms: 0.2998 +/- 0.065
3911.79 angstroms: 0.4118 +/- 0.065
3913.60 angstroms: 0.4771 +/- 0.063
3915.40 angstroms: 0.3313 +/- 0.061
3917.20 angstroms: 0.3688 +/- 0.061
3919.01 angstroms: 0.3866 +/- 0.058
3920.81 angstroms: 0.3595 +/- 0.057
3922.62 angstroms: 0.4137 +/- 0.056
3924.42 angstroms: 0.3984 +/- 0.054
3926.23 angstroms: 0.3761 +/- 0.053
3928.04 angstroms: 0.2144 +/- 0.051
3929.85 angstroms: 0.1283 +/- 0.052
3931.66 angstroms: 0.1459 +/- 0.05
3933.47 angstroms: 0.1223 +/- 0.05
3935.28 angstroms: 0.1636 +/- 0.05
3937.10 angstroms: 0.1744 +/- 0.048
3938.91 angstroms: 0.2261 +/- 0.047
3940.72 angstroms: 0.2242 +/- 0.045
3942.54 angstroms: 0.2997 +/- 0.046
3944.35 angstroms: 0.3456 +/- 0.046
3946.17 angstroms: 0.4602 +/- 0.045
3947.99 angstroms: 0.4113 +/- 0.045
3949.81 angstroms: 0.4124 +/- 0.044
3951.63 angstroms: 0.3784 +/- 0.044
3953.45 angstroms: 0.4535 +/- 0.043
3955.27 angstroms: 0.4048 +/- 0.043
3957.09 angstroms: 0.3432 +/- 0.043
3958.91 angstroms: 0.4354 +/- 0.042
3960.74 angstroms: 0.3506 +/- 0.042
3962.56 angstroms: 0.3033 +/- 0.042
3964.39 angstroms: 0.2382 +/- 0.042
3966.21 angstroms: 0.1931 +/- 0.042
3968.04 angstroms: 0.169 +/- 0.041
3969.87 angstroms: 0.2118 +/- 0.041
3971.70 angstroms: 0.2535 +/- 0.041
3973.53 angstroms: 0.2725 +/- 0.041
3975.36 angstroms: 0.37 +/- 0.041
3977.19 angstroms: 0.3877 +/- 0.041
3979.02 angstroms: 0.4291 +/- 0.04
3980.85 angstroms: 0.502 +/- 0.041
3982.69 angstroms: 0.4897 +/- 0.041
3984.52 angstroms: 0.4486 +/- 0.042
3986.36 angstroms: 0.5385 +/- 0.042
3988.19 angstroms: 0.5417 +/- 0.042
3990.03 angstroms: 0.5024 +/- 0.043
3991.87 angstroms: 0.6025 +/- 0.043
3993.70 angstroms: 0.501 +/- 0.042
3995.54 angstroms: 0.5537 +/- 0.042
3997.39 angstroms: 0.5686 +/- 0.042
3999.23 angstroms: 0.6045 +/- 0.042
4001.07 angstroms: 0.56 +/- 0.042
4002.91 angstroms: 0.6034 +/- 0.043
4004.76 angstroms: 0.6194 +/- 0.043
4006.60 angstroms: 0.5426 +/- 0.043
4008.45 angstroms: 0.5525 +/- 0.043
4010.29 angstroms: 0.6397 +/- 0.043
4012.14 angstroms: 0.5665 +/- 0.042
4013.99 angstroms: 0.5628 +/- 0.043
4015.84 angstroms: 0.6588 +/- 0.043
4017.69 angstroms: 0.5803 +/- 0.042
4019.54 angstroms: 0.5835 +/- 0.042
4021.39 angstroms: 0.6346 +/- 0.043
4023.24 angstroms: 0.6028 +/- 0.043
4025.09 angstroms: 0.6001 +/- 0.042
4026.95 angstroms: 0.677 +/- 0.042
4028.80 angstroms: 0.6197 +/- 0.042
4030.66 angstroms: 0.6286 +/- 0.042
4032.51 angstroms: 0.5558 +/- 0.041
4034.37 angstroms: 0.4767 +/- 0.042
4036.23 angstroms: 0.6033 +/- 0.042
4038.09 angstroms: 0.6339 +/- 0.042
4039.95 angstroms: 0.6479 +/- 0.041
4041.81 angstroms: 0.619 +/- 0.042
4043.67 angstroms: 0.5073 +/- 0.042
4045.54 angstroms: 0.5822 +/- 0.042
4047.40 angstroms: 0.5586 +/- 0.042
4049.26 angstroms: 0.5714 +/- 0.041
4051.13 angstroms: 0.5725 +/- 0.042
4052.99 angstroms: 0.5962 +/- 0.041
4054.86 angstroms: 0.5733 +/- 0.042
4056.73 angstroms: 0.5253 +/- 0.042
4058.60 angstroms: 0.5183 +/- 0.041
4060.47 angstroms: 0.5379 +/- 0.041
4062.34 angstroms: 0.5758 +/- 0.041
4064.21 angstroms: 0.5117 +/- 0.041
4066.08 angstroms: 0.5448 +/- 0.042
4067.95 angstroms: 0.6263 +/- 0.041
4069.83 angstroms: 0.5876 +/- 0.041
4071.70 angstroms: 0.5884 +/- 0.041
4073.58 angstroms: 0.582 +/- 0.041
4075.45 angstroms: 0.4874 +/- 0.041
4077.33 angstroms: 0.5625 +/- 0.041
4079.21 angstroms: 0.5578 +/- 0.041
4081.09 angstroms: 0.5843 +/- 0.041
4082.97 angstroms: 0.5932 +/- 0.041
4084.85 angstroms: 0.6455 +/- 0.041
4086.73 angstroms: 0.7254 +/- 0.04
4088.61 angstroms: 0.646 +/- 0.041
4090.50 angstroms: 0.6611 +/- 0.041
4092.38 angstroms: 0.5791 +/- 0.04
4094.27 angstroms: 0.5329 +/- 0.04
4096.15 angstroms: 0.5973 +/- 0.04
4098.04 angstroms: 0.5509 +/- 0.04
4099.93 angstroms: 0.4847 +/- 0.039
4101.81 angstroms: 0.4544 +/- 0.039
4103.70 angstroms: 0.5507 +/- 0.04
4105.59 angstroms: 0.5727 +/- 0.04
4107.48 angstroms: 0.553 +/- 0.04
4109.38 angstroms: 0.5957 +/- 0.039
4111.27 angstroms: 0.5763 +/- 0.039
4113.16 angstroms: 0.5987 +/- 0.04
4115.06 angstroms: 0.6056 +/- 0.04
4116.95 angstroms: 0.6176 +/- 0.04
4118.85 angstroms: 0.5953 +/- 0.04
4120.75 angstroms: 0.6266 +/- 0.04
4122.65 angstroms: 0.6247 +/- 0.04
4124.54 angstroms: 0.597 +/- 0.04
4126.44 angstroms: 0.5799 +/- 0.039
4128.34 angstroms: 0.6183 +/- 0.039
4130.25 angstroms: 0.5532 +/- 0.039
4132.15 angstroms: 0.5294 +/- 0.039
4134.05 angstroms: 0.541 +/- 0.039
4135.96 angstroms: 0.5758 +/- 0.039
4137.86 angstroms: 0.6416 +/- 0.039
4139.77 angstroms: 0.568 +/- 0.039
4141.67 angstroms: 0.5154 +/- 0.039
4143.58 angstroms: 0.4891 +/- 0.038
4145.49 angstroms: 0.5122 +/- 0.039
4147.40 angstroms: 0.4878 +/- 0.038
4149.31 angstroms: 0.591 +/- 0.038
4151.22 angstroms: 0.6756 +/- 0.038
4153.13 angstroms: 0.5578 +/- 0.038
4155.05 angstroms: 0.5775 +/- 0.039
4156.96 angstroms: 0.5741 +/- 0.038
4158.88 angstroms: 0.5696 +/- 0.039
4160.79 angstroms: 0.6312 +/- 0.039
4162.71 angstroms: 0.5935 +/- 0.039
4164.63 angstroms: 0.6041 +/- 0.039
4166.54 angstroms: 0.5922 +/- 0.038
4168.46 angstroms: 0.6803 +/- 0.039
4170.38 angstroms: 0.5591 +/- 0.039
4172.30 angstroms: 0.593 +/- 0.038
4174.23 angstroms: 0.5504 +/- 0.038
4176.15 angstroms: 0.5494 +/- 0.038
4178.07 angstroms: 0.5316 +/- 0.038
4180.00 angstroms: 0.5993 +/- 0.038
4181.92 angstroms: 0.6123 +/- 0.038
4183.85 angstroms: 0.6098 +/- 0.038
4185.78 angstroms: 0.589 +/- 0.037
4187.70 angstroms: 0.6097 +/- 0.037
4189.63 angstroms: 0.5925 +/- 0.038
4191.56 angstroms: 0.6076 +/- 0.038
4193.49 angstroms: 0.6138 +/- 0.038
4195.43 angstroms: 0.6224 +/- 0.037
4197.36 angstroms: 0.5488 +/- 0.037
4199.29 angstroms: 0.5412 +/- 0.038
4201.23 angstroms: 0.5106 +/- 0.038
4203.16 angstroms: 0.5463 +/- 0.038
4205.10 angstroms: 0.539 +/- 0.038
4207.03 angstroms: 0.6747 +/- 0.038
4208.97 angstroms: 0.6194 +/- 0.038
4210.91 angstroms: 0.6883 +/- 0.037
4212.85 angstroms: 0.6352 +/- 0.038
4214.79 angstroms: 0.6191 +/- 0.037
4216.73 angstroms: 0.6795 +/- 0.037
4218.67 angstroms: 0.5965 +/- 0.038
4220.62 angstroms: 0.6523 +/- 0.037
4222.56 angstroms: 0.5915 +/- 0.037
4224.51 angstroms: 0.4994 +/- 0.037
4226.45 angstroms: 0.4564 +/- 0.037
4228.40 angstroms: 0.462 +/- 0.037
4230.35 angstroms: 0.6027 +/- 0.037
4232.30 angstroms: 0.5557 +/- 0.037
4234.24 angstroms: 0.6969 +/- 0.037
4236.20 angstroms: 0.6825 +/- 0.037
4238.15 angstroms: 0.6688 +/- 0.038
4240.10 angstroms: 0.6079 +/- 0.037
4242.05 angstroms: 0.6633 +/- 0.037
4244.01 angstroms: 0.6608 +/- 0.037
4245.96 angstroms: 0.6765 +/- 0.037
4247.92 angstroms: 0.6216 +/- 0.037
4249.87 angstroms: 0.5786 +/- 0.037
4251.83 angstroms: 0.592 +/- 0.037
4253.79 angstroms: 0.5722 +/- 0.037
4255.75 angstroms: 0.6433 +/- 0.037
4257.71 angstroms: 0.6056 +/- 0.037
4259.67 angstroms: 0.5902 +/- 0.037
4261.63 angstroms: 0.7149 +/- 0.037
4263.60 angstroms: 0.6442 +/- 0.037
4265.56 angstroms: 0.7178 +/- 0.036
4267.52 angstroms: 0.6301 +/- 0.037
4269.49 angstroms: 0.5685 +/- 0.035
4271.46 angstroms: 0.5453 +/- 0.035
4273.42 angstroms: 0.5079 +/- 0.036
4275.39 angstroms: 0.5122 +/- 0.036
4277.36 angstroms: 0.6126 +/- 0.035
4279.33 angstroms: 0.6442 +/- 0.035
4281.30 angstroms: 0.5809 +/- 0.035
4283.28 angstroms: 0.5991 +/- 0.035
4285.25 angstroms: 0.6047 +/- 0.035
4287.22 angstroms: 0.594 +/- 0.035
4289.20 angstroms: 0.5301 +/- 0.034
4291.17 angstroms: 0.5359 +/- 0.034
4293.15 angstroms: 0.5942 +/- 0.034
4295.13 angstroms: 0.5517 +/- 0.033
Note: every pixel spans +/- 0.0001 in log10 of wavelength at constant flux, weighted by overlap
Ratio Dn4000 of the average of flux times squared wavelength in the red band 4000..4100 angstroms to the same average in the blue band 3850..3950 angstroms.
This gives 1.9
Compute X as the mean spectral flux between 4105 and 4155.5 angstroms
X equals 0.577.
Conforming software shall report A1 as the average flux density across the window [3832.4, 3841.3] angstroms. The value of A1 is 0.214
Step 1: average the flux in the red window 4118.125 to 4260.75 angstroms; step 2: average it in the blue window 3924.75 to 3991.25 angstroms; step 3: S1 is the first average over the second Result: 1.78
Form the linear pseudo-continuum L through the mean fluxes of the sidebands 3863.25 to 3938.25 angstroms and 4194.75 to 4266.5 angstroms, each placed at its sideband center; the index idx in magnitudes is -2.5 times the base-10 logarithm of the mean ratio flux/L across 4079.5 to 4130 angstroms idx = -0.18 mag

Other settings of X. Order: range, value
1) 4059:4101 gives 0.579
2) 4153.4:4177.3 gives 0.588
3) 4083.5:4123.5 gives 0.59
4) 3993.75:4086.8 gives 0.582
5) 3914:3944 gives 0.276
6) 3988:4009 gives 0.563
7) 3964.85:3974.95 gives 0.228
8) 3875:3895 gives 0.325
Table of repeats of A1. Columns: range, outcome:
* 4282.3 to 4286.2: 0.602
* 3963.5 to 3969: 0.2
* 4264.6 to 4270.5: 0.638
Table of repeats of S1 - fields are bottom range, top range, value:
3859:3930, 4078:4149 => 1.69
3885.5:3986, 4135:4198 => 1.72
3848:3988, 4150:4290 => 1.79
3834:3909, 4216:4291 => 1.87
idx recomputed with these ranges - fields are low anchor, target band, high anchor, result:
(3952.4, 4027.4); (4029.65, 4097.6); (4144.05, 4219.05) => -0.12 mag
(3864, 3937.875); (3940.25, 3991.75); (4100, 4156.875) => 0.06 mag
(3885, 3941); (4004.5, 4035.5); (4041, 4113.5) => -0.22 mag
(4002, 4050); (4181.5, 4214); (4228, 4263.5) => 0.04 mag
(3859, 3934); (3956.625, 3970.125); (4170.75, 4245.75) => 0.35 mag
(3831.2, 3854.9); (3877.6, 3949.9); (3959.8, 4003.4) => 0.08 mag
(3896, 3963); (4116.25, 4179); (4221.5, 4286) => -0.13 mag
